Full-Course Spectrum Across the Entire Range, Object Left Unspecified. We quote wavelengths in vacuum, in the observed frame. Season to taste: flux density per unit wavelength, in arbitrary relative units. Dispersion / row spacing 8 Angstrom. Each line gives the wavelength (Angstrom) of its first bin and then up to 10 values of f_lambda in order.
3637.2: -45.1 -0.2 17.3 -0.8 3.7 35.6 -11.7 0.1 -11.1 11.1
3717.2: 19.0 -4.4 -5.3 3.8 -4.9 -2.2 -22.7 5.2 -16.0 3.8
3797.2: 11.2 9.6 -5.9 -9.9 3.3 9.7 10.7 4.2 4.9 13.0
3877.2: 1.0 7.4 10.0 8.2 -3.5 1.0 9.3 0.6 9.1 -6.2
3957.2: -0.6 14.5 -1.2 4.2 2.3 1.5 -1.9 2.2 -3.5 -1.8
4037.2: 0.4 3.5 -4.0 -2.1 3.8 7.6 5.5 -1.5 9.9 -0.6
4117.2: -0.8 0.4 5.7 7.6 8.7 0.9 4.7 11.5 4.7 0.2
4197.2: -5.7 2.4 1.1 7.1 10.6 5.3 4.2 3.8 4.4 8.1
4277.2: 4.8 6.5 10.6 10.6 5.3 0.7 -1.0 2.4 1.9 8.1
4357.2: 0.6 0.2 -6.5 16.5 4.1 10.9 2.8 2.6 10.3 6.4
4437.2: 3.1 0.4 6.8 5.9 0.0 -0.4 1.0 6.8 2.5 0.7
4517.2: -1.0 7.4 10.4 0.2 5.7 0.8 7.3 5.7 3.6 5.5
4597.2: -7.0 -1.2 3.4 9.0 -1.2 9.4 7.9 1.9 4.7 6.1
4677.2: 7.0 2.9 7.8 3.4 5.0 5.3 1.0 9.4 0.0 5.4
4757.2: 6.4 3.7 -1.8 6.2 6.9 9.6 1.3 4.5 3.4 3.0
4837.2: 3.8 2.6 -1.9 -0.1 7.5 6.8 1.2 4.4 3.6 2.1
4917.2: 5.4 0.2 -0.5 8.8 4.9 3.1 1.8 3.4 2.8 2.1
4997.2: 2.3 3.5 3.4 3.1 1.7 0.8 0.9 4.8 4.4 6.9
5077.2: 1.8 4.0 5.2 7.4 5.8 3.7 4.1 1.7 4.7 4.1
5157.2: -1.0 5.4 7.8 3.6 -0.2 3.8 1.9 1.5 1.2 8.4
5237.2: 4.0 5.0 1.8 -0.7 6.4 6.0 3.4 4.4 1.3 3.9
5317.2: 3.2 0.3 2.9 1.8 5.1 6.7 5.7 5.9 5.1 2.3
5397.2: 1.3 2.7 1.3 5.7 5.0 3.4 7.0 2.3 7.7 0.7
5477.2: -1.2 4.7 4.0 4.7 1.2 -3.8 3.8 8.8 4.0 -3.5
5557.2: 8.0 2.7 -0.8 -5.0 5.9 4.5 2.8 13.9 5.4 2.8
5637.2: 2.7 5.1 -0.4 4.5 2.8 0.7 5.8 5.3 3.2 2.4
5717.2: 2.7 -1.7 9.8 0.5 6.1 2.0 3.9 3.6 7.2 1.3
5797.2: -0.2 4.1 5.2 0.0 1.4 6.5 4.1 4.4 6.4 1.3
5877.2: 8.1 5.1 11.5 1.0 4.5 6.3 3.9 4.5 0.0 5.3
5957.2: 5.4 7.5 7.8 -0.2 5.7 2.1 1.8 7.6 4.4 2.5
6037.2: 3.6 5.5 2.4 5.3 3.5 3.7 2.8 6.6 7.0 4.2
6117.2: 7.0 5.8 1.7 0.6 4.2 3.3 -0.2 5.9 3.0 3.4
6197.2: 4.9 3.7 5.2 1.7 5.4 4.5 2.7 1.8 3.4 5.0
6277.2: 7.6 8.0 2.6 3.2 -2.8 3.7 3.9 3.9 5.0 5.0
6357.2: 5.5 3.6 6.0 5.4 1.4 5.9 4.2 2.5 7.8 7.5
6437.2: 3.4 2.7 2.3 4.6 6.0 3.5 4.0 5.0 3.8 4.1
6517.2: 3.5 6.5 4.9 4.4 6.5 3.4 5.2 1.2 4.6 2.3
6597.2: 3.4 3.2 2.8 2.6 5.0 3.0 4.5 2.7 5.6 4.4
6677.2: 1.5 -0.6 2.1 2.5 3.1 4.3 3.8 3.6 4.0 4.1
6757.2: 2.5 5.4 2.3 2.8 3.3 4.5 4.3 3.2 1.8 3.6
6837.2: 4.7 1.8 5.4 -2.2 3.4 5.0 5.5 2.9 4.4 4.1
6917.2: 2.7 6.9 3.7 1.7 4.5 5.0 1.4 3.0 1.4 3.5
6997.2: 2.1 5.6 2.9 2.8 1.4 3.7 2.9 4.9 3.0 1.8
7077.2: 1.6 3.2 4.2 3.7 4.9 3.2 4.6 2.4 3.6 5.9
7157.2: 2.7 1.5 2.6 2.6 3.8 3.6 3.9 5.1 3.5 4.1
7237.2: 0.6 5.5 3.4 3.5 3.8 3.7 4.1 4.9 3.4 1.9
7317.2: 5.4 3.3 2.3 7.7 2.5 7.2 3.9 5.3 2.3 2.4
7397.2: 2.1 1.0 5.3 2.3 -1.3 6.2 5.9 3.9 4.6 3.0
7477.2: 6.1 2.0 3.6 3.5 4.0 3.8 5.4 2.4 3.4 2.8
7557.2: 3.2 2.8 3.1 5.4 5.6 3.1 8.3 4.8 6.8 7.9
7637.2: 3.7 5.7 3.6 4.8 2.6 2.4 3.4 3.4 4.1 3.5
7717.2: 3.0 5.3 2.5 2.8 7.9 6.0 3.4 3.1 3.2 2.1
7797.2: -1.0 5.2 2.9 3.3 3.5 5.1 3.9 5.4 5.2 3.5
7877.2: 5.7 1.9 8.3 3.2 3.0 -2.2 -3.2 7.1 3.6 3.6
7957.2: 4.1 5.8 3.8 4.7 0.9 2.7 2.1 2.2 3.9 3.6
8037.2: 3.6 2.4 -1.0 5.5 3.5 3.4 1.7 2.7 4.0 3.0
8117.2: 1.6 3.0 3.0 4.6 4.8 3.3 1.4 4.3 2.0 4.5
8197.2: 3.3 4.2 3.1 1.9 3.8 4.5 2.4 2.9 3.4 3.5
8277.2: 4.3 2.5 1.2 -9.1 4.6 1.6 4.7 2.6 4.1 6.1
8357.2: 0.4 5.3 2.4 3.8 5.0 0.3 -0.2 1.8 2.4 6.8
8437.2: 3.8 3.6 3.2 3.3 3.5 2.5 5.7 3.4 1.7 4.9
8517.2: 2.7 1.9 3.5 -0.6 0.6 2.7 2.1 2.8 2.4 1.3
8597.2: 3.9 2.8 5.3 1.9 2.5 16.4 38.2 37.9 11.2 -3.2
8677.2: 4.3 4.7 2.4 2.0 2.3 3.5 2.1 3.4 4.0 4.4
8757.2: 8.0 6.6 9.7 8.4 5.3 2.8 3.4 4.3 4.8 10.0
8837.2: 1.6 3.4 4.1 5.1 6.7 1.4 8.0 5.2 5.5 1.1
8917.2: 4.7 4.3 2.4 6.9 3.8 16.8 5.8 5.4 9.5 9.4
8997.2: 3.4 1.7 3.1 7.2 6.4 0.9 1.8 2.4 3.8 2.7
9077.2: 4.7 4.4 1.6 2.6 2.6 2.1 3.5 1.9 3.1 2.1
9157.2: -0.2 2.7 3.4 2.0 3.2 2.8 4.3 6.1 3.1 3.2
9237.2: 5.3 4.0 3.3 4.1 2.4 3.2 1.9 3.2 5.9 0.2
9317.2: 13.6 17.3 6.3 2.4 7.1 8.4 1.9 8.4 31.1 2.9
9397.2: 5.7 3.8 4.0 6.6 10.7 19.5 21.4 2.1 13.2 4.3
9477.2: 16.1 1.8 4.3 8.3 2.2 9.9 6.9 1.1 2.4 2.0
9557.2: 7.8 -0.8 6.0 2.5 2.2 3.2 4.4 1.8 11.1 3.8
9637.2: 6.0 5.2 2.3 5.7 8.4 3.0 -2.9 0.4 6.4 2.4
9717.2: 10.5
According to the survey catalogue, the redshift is 1.32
